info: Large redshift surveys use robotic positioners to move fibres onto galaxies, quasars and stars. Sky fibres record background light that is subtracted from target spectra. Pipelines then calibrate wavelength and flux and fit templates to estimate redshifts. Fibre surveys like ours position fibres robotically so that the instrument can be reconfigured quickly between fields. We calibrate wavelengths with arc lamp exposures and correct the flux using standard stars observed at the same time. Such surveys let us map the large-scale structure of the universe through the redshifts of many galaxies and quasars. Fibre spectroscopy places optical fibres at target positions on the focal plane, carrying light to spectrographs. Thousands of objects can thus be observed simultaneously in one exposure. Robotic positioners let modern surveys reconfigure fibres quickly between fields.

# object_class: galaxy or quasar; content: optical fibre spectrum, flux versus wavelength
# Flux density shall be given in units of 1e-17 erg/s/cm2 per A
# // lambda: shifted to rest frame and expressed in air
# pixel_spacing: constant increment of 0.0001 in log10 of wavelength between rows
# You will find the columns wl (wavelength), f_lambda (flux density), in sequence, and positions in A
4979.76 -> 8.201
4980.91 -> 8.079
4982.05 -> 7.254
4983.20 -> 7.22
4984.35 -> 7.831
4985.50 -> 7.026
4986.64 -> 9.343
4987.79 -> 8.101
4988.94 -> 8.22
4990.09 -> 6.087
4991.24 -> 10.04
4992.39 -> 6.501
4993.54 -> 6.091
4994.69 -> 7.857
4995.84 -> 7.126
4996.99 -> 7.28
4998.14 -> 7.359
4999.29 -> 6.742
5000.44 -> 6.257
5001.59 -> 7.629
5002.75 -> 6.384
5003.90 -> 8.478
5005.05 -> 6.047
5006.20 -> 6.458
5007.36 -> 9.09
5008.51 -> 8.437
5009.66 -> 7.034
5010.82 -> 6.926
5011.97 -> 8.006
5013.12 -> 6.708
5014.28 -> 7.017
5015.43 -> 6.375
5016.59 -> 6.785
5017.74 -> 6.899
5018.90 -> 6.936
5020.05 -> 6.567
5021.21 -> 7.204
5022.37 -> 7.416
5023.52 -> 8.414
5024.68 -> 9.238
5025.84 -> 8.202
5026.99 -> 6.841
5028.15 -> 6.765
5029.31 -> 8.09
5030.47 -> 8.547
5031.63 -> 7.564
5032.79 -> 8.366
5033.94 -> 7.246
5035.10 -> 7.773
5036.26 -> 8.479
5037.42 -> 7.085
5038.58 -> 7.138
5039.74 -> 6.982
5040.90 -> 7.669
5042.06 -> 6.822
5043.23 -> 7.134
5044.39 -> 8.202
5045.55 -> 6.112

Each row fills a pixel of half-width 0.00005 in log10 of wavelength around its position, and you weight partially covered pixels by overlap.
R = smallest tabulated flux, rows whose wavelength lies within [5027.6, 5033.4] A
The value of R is 6.765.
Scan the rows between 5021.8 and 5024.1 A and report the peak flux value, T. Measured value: 8.414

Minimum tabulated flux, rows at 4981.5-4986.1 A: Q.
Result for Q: 7.026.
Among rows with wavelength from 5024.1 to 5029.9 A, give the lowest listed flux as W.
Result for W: 6.765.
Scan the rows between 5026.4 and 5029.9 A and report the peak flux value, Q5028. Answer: 8.09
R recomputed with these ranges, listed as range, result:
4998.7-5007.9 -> 6.047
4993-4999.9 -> 6.091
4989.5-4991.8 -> 6.087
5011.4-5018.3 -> 6.375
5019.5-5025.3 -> 6.567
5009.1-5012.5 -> 6.926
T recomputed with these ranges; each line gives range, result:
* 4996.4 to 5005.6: 8.478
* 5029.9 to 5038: 8.547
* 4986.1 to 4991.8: 10.04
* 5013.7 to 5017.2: 7.017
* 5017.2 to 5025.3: 9.238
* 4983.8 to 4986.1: 7.831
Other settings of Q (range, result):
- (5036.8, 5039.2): 7.085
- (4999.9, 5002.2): 6.257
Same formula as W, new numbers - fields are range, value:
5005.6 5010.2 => 6.458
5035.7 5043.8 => 6.822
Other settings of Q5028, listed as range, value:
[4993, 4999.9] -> 7.857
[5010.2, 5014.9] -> 8.006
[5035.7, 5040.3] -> 8.479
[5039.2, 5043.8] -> 7.669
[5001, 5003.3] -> 7.629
